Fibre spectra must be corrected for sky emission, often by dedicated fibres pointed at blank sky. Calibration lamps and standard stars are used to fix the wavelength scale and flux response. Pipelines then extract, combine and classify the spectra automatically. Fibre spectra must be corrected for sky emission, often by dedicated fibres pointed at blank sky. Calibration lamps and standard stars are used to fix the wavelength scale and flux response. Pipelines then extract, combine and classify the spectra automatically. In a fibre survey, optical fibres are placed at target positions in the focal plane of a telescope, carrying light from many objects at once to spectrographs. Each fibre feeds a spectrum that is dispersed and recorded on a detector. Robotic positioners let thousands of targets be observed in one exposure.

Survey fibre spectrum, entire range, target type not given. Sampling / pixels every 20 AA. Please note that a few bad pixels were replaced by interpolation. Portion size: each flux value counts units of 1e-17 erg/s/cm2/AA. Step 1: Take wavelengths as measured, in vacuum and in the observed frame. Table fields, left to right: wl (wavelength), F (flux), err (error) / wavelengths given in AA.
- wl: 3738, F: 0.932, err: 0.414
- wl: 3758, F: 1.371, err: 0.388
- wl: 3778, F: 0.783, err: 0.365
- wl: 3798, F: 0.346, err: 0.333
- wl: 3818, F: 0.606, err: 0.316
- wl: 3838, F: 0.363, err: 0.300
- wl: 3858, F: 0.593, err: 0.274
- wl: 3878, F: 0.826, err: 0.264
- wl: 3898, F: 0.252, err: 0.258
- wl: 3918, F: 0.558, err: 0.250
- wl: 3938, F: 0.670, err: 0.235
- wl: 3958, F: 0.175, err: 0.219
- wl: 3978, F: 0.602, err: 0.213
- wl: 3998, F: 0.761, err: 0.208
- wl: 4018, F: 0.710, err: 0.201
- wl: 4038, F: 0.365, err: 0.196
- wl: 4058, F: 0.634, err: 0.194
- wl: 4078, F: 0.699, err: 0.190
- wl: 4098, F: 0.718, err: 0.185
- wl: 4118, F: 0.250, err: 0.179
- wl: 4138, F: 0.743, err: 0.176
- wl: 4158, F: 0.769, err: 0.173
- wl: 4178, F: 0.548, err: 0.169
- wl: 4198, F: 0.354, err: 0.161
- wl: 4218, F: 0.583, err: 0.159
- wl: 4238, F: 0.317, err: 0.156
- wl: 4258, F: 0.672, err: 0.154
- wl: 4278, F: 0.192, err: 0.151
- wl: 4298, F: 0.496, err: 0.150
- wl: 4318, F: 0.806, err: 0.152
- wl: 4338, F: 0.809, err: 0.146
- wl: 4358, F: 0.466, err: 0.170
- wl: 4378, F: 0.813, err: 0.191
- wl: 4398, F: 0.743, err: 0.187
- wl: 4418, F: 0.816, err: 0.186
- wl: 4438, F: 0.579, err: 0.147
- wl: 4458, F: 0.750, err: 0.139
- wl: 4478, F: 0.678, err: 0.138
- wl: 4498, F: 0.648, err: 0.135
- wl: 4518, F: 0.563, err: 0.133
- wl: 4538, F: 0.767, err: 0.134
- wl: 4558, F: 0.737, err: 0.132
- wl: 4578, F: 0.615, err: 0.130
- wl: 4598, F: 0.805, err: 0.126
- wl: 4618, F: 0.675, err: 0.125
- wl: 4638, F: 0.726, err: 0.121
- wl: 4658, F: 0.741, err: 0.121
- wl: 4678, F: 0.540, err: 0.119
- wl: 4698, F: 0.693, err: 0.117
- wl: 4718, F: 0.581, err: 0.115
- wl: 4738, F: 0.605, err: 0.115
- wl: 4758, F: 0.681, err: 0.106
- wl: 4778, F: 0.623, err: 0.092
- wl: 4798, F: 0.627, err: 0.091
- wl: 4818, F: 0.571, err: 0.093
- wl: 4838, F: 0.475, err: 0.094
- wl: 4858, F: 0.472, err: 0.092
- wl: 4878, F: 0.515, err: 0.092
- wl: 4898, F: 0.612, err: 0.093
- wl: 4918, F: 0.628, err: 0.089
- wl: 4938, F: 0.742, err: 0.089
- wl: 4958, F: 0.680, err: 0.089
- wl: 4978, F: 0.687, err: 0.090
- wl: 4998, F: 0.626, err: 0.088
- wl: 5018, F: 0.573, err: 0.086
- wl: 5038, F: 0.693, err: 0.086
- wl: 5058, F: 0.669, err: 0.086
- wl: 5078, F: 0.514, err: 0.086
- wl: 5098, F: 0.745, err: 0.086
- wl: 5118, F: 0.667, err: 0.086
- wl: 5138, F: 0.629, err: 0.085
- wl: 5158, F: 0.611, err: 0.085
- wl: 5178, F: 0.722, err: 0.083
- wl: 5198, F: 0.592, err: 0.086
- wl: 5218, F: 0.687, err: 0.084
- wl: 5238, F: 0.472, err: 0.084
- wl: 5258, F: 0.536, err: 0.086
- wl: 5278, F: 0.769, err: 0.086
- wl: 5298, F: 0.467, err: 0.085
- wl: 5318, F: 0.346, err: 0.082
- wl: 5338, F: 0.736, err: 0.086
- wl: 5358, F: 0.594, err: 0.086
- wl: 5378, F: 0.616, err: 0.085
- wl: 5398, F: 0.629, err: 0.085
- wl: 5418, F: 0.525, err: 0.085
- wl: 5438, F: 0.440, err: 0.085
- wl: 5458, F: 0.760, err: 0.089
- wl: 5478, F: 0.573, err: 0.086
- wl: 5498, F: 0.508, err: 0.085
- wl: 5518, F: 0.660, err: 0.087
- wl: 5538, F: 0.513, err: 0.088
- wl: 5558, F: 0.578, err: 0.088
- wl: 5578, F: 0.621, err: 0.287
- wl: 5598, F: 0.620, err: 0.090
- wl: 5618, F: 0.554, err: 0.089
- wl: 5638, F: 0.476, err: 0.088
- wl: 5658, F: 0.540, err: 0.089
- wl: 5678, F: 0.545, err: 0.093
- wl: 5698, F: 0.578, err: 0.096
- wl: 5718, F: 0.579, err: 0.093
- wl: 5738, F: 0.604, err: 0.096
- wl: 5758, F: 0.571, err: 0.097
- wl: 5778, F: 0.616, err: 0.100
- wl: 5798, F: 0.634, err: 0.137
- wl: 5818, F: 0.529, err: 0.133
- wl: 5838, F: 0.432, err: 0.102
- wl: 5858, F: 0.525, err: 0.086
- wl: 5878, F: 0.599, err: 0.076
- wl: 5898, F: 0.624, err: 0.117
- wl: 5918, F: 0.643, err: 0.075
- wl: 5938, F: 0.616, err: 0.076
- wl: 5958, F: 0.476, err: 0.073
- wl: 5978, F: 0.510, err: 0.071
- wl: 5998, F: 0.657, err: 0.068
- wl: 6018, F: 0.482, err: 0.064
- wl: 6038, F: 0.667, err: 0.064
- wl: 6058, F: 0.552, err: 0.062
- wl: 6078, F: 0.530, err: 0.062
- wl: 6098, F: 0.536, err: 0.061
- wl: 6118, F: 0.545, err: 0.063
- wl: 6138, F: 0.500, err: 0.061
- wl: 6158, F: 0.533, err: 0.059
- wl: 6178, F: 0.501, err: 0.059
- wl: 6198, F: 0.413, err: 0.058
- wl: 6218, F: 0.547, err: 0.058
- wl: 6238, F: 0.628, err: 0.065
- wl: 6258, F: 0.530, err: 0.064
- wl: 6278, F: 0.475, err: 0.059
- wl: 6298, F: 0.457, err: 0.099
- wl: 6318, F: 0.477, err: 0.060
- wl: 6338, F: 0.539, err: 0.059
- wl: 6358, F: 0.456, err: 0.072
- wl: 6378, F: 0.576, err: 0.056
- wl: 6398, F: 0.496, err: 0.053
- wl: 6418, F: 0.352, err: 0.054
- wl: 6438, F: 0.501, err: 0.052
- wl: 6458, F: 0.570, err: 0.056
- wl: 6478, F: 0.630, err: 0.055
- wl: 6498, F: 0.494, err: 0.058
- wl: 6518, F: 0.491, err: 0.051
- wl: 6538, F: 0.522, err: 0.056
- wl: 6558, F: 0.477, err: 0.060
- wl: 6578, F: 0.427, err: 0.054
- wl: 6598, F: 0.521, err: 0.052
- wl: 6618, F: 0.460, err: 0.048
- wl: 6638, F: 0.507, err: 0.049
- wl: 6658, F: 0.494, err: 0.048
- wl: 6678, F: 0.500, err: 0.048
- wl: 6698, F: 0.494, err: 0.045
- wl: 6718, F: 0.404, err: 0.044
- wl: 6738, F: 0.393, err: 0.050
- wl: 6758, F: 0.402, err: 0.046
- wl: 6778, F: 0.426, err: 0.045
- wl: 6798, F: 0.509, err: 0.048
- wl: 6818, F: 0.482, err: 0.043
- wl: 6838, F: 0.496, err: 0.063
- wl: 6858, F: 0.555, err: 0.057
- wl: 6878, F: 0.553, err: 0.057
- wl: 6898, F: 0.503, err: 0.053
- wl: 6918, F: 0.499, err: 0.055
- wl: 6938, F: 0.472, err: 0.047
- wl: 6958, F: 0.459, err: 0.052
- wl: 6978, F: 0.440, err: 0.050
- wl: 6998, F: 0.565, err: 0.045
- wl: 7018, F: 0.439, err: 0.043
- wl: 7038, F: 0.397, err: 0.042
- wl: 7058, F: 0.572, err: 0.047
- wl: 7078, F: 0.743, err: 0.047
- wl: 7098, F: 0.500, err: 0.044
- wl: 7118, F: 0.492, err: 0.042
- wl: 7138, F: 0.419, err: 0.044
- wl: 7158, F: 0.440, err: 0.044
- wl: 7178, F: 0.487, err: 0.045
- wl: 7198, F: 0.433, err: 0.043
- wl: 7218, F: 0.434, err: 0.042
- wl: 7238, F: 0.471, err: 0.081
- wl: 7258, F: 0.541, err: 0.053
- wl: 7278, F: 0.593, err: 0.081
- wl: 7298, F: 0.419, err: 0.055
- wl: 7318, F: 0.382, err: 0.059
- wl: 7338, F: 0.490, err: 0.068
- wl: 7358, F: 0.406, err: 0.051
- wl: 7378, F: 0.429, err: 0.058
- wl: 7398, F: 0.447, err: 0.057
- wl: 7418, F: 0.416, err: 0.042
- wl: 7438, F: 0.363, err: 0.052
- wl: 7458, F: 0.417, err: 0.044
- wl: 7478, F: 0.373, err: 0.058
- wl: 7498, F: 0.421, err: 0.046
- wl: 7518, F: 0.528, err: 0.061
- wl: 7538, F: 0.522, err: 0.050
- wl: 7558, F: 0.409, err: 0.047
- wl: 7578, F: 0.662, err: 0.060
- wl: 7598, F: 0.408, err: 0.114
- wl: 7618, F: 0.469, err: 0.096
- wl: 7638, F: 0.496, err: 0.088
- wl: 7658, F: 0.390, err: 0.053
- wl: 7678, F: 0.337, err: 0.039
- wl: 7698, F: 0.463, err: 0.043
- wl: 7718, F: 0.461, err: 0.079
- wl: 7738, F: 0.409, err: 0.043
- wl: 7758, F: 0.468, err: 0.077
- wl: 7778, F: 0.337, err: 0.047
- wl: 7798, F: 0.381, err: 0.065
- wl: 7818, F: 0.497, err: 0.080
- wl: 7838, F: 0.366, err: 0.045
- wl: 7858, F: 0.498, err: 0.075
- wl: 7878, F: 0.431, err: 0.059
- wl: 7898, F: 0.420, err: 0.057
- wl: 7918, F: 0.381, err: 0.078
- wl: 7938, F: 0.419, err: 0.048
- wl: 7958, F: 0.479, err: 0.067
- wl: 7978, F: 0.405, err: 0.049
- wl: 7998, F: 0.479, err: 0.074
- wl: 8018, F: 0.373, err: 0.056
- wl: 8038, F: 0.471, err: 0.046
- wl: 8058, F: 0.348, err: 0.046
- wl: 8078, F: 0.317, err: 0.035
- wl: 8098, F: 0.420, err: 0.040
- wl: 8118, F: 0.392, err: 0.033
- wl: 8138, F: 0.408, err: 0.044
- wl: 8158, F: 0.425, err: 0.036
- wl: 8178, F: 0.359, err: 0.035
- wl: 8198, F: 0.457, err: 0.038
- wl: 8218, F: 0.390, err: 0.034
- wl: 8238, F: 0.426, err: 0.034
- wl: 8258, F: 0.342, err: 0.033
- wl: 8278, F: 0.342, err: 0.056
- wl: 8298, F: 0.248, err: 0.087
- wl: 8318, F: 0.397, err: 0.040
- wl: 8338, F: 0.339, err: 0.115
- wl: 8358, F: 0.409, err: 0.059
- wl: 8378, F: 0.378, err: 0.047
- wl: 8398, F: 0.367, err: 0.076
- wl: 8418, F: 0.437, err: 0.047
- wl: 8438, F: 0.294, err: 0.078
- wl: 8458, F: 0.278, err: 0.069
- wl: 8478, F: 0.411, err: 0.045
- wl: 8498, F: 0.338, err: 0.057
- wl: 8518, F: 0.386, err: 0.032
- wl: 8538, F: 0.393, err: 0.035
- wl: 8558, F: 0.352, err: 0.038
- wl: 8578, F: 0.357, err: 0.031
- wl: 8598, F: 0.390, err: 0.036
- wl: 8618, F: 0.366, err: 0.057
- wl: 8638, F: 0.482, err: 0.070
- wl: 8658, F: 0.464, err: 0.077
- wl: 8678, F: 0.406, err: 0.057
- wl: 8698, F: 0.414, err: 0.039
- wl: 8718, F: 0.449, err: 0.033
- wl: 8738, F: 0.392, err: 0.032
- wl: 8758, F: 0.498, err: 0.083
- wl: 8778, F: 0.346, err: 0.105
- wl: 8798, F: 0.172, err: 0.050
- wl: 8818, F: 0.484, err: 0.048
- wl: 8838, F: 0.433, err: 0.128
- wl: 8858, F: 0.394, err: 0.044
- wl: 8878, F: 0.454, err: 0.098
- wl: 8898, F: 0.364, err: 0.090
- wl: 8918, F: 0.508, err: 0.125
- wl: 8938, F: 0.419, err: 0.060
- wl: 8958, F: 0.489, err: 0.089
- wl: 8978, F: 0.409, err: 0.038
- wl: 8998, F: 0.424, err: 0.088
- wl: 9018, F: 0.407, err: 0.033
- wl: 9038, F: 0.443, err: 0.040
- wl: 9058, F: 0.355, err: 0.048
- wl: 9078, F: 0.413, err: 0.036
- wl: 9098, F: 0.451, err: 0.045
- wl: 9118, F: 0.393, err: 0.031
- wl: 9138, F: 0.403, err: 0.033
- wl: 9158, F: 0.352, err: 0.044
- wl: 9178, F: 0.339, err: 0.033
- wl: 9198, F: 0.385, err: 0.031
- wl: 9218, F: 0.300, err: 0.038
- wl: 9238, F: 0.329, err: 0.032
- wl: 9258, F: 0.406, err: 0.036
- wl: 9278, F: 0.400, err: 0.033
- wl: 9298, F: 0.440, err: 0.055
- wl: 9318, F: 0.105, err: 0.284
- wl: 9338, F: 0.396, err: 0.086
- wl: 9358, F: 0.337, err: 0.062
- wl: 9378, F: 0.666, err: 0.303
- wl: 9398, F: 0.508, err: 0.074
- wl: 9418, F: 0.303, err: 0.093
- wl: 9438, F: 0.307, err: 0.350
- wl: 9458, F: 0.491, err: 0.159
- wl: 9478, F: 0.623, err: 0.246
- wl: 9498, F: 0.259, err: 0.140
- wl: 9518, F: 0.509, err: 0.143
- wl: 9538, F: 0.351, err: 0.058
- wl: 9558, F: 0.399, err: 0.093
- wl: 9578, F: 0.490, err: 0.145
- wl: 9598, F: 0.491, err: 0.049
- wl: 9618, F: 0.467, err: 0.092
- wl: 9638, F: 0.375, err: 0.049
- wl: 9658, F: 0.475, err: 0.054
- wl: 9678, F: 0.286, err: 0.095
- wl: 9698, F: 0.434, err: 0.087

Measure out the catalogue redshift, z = 0.08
